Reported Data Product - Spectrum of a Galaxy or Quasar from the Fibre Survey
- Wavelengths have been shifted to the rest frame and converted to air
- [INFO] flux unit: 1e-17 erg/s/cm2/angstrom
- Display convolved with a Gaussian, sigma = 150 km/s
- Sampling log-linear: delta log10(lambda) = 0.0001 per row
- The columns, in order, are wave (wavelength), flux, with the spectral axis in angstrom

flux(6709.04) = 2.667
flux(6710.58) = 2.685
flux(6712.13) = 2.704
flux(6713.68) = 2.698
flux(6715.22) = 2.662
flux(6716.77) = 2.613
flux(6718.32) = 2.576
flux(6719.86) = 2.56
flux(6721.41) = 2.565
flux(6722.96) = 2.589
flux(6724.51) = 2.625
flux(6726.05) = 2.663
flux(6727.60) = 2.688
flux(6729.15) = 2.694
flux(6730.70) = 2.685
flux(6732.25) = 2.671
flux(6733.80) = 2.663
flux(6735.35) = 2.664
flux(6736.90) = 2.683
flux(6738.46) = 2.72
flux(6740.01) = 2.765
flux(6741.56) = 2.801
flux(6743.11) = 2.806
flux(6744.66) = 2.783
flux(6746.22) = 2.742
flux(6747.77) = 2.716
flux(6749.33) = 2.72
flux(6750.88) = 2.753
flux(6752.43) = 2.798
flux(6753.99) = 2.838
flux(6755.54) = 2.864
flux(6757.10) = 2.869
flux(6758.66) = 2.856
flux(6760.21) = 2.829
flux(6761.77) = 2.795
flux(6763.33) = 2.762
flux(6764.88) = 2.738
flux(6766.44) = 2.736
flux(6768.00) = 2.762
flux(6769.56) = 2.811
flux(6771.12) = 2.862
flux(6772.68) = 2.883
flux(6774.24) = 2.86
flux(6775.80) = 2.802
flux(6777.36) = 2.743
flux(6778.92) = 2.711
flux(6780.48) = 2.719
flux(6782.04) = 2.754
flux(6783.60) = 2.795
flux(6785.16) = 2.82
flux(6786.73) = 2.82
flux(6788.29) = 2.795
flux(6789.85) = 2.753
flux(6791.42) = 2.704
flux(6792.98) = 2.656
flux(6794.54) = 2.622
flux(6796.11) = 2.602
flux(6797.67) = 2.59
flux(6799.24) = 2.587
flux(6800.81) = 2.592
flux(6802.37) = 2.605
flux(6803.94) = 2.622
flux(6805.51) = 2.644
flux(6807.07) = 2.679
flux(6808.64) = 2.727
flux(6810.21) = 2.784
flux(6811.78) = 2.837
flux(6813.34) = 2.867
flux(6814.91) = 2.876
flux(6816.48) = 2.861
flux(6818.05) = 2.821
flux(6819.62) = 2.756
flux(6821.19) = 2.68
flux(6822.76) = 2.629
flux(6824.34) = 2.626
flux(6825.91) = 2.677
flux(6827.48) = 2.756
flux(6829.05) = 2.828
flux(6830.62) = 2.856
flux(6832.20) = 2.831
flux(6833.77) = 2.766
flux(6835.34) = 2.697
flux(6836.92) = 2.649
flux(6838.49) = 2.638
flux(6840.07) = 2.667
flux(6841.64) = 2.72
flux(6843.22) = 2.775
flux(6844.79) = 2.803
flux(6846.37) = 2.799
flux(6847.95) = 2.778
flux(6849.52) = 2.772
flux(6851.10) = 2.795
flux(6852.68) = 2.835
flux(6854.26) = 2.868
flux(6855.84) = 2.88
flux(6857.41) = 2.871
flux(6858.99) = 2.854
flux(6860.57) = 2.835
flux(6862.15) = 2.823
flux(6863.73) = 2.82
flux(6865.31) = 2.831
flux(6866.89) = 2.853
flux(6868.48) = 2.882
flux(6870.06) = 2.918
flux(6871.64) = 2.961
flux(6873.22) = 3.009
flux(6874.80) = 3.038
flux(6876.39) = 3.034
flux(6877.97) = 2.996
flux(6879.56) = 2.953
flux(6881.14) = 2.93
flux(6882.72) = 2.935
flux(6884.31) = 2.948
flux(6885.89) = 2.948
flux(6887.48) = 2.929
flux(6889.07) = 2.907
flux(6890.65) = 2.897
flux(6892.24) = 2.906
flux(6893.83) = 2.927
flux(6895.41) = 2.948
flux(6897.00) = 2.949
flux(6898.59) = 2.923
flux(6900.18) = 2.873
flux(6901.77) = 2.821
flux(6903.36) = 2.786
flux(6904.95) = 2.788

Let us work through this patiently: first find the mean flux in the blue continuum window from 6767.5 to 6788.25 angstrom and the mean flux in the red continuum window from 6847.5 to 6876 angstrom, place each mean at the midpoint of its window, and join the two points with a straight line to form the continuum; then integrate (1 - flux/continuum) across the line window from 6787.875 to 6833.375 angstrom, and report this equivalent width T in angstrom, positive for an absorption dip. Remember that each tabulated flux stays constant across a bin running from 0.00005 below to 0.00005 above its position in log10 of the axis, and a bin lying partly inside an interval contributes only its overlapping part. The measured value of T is 1.7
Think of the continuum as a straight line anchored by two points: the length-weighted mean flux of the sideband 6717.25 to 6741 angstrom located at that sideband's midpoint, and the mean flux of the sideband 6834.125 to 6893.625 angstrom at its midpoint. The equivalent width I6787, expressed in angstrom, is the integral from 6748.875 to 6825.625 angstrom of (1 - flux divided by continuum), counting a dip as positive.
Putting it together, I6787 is -0.3 angstrom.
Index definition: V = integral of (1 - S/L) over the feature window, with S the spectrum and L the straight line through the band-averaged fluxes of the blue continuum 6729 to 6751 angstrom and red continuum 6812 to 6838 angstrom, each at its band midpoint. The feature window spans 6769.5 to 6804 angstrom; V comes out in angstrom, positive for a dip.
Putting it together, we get 0.23 angstrom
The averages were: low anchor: 2.72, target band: 2.73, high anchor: 2.76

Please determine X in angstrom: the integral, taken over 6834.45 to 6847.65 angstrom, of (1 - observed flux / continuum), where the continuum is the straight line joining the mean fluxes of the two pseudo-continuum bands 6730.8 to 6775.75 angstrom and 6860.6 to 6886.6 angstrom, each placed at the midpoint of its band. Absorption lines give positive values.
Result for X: 0.8 angstrom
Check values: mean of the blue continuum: 2.78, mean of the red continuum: 2.93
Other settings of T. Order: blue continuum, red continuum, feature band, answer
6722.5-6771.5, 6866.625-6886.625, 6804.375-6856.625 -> 2.19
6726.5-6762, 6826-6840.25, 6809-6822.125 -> -0.29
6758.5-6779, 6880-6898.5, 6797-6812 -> 0.93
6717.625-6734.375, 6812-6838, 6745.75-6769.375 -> -0.98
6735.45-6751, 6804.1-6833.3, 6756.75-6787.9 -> -0.51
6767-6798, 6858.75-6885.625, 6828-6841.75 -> 0.54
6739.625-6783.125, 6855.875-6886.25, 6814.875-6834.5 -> 0.69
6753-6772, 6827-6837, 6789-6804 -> 0.85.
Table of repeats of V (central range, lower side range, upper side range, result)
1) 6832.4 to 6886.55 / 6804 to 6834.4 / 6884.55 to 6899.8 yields 0.1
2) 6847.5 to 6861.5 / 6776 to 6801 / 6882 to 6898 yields 0.1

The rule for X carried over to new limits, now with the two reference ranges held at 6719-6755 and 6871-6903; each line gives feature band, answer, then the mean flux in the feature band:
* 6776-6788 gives 0.0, 2.77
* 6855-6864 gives 0.1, 2.85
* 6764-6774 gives -0.2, 2.8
